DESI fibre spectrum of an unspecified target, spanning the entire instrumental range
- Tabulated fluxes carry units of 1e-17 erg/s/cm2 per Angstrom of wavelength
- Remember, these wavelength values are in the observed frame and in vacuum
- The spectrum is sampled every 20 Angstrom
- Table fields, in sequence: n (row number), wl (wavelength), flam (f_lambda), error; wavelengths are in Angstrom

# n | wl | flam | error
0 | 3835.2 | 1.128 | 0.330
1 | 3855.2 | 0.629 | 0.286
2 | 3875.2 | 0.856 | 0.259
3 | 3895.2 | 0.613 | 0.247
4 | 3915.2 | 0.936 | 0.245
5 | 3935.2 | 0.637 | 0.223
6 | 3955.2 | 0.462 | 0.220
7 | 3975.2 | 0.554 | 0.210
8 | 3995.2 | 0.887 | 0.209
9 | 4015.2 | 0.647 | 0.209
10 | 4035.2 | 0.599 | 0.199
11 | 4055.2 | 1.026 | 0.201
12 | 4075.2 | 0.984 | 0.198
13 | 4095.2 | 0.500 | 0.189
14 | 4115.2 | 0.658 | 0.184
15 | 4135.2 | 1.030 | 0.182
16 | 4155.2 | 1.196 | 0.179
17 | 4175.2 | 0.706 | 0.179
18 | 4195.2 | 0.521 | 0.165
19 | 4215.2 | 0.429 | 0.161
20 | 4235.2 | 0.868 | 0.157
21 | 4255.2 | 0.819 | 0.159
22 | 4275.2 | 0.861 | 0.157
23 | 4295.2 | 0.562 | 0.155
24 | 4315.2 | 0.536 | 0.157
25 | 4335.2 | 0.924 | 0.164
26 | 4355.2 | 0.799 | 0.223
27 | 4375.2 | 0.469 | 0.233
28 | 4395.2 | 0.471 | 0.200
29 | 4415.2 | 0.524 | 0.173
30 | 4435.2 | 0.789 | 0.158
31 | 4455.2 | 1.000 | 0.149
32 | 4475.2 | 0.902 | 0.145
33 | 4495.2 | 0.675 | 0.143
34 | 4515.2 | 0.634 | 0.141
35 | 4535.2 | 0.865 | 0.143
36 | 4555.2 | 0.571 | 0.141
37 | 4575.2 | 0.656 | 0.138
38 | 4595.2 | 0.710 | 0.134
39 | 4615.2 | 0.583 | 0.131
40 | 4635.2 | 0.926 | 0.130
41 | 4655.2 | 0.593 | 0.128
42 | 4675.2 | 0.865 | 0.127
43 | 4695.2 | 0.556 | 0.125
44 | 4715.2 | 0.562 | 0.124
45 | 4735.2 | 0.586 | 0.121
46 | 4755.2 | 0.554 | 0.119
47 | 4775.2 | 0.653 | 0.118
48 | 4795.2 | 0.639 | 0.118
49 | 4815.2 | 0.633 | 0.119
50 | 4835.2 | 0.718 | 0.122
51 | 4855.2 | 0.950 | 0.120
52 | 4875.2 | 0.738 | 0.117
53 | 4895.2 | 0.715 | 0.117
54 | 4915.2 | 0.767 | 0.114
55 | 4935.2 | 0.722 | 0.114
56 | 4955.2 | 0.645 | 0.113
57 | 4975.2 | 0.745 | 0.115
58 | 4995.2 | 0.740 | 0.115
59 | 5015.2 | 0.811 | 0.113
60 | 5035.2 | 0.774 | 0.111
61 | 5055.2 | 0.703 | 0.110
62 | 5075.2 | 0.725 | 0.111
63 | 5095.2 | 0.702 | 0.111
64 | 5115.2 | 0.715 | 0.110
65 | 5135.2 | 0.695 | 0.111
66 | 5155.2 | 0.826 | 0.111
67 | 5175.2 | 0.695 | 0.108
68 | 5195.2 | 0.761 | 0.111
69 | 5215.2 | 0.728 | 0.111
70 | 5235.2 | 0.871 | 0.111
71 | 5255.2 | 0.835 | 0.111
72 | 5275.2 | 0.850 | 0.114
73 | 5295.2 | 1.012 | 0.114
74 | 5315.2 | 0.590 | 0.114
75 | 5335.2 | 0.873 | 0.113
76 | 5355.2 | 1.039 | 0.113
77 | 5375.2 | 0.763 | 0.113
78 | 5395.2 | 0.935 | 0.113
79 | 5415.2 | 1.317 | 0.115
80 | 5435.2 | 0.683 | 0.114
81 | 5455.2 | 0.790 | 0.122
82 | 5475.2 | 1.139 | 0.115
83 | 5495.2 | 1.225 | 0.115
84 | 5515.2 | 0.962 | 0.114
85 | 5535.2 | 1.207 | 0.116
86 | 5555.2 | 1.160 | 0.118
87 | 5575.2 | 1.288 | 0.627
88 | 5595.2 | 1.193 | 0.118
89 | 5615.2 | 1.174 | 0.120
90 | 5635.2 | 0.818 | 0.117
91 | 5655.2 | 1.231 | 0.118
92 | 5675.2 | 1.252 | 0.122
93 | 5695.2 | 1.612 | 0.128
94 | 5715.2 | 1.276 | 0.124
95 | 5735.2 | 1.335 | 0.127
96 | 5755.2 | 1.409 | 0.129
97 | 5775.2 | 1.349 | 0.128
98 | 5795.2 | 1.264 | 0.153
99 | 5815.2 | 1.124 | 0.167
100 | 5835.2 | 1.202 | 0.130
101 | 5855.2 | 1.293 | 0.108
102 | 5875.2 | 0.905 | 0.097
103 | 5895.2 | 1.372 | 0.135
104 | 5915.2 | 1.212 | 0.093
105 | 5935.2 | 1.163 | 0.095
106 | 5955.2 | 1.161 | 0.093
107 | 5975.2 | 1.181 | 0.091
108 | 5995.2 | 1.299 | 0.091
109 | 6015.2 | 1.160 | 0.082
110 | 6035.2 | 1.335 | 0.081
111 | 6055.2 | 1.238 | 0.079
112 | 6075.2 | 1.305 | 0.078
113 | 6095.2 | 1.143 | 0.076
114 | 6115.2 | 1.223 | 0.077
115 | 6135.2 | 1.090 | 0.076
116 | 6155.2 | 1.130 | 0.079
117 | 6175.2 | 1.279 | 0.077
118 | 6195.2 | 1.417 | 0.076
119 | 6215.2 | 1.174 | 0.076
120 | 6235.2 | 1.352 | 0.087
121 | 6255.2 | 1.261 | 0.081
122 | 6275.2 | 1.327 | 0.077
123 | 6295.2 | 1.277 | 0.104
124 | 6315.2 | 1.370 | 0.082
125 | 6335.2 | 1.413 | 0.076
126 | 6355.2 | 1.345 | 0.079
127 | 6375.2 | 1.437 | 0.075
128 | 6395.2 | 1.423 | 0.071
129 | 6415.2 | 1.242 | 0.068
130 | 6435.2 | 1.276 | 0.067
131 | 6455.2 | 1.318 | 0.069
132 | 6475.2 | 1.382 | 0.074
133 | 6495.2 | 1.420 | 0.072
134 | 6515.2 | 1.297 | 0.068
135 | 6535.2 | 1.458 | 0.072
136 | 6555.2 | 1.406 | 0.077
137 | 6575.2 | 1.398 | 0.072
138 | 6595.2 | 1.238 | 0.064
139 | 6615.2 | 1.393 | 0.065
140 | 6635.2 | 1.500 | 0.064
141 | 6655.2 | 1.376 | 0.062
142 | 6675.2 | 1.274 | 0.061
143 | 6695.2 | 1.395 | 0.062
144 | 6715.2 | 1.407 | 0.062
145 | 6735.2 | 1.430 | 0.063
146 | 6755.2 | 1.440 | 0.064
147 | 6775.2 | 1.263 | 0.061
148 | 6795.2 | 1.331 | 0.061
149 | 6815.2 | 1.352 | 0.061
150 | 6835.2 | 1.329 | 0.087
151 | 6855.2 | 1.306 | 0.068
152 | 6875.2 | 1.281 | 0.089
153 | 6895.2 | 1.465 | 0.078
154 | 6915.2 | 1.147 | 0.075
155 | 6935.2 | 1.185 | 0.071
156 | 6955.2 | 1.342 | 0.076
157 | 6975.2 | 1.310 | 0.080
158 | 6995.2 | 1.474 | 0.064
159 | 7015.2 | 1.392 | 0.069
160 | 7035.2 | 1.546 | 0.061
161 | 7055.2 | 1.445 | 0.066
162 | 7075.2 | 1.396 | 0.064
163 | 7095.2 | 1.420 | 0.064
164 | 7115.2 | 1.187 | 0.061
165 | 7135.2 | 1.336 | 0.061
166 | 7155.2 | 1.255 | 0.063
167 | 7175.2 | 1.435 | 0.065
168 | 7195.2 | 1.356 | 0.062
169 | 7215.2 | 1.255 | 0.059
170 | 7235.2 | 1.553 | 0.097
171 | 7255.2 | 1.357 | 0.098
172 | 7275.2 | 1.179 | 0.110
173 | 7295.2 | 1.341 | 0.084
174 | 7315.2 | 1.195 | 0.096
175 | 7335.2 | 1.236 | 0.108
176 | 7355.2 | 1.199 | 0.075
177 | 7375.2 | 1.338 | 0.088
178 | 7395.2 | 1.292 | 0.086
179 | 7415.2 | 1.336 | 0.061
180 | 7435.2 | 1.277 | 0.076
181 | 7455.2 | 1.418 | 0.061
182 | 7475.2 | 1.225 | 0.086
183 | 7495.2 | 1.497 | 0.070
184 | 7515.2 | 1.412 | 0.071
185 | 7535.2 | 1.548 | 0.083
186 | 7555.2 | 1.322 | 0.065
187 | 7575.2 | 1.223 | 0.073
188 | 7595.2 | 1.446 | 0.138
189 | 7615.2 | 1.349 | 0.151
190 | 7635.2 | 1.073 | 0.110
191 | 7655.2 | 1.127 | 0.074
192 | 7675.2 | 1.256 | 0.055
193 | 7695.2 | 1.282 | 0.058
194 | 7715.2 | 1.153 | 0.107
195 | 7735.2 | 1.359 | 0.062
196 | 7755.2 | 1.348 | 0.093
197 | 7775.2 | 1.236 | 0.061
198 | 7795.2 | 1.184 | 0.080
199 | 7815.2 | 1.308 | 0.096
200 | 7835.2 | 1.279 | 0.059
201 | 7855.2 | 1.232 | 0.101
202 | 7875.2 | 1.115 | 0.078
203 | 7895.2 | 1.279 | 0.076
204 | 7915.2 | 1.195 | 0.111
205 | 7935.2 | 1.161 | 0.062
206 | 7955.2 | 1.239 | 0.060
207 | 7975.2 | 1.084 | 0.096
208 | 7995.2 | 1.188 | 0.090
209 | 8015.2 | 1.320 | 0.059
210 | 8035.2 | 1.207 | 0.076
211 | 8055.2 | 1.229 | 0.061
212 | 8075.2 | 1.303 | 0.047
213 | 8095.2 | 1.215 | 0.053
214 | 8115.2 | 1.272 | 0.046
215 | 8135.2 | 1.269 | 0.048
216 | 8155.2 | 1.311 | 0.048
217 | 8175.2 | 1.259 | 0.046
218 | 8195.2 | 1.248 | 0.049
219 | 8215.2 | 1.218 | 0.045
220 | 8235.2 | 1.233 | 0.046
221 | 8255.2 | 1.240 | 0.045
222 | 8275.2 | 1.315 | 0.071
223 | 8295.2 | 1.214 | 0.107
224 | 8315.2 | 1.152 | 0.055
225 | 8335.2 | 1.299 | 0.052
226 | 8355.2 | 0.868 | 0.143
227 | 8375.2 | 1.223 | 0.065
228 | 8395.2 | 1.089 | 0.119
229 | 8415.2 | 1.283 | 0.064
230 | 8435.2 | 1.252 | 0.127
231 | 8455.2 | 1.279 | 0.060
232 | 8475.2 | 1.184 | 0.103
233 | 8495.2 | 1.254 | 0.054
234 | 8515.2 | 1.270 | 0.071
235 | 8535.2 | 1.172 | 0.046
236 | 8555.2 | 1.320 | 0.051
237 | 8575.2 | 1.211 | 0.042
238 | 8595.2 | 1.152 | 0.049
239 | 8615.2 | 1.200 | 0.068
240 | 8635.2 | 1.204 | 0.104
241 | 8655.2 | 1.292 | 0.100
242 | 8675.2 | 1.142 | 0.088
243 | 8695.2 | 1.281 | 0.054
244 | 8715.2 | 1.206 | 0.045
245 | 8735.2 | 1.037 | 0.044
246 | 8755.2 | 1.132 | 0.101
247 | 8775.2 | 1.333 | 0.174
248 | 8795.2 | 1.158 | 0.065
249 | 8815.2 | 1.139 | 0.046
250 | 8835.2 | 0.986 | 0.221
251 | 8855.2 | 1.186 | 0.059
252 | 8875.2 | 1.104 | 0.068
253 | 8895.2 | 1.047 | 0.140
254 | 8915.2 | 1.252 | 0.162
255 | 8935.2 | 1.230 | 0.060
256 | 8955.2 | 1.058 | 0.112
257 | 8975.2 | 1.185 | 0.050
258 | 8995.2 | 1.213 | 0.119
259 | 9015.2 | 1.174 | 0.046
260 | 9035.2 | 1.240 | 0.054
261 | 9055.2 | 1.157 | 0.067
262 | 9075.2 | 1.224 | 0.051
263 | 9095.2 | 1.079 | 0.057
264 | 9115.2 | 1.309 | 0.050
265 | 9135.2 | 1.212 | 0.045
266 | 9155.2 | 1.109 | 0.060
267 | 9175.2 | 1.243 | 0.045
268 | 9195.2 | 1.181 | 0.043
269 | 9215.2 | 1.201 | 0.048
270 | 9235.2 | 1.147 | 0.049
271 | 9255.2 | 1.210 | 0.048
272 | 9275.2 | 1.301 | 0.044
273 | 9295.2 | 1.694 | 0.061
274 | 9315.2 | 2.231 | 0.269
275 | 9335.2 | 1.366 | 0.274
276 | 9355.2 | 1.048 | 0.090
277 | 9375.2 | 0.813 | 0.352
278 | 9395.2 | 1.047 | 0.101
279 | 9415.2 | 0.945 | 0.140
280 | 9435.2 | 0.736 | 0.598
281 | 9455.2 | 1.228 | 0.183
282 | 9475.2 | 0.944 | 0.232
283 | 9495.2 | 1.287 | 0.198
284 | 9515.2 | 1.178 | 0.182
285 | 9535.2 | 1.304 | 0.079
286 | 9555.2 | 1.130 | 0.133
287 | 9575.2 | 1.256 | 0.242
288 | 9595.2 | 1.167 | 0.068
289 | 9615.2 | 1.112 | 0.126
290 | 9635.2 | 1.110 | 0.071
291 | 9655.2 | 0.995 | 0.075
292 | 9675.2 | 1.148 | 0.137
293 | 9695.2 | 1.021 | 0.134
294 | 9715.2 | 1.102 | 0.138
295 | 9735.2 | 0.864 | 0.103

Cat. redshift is 0.418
